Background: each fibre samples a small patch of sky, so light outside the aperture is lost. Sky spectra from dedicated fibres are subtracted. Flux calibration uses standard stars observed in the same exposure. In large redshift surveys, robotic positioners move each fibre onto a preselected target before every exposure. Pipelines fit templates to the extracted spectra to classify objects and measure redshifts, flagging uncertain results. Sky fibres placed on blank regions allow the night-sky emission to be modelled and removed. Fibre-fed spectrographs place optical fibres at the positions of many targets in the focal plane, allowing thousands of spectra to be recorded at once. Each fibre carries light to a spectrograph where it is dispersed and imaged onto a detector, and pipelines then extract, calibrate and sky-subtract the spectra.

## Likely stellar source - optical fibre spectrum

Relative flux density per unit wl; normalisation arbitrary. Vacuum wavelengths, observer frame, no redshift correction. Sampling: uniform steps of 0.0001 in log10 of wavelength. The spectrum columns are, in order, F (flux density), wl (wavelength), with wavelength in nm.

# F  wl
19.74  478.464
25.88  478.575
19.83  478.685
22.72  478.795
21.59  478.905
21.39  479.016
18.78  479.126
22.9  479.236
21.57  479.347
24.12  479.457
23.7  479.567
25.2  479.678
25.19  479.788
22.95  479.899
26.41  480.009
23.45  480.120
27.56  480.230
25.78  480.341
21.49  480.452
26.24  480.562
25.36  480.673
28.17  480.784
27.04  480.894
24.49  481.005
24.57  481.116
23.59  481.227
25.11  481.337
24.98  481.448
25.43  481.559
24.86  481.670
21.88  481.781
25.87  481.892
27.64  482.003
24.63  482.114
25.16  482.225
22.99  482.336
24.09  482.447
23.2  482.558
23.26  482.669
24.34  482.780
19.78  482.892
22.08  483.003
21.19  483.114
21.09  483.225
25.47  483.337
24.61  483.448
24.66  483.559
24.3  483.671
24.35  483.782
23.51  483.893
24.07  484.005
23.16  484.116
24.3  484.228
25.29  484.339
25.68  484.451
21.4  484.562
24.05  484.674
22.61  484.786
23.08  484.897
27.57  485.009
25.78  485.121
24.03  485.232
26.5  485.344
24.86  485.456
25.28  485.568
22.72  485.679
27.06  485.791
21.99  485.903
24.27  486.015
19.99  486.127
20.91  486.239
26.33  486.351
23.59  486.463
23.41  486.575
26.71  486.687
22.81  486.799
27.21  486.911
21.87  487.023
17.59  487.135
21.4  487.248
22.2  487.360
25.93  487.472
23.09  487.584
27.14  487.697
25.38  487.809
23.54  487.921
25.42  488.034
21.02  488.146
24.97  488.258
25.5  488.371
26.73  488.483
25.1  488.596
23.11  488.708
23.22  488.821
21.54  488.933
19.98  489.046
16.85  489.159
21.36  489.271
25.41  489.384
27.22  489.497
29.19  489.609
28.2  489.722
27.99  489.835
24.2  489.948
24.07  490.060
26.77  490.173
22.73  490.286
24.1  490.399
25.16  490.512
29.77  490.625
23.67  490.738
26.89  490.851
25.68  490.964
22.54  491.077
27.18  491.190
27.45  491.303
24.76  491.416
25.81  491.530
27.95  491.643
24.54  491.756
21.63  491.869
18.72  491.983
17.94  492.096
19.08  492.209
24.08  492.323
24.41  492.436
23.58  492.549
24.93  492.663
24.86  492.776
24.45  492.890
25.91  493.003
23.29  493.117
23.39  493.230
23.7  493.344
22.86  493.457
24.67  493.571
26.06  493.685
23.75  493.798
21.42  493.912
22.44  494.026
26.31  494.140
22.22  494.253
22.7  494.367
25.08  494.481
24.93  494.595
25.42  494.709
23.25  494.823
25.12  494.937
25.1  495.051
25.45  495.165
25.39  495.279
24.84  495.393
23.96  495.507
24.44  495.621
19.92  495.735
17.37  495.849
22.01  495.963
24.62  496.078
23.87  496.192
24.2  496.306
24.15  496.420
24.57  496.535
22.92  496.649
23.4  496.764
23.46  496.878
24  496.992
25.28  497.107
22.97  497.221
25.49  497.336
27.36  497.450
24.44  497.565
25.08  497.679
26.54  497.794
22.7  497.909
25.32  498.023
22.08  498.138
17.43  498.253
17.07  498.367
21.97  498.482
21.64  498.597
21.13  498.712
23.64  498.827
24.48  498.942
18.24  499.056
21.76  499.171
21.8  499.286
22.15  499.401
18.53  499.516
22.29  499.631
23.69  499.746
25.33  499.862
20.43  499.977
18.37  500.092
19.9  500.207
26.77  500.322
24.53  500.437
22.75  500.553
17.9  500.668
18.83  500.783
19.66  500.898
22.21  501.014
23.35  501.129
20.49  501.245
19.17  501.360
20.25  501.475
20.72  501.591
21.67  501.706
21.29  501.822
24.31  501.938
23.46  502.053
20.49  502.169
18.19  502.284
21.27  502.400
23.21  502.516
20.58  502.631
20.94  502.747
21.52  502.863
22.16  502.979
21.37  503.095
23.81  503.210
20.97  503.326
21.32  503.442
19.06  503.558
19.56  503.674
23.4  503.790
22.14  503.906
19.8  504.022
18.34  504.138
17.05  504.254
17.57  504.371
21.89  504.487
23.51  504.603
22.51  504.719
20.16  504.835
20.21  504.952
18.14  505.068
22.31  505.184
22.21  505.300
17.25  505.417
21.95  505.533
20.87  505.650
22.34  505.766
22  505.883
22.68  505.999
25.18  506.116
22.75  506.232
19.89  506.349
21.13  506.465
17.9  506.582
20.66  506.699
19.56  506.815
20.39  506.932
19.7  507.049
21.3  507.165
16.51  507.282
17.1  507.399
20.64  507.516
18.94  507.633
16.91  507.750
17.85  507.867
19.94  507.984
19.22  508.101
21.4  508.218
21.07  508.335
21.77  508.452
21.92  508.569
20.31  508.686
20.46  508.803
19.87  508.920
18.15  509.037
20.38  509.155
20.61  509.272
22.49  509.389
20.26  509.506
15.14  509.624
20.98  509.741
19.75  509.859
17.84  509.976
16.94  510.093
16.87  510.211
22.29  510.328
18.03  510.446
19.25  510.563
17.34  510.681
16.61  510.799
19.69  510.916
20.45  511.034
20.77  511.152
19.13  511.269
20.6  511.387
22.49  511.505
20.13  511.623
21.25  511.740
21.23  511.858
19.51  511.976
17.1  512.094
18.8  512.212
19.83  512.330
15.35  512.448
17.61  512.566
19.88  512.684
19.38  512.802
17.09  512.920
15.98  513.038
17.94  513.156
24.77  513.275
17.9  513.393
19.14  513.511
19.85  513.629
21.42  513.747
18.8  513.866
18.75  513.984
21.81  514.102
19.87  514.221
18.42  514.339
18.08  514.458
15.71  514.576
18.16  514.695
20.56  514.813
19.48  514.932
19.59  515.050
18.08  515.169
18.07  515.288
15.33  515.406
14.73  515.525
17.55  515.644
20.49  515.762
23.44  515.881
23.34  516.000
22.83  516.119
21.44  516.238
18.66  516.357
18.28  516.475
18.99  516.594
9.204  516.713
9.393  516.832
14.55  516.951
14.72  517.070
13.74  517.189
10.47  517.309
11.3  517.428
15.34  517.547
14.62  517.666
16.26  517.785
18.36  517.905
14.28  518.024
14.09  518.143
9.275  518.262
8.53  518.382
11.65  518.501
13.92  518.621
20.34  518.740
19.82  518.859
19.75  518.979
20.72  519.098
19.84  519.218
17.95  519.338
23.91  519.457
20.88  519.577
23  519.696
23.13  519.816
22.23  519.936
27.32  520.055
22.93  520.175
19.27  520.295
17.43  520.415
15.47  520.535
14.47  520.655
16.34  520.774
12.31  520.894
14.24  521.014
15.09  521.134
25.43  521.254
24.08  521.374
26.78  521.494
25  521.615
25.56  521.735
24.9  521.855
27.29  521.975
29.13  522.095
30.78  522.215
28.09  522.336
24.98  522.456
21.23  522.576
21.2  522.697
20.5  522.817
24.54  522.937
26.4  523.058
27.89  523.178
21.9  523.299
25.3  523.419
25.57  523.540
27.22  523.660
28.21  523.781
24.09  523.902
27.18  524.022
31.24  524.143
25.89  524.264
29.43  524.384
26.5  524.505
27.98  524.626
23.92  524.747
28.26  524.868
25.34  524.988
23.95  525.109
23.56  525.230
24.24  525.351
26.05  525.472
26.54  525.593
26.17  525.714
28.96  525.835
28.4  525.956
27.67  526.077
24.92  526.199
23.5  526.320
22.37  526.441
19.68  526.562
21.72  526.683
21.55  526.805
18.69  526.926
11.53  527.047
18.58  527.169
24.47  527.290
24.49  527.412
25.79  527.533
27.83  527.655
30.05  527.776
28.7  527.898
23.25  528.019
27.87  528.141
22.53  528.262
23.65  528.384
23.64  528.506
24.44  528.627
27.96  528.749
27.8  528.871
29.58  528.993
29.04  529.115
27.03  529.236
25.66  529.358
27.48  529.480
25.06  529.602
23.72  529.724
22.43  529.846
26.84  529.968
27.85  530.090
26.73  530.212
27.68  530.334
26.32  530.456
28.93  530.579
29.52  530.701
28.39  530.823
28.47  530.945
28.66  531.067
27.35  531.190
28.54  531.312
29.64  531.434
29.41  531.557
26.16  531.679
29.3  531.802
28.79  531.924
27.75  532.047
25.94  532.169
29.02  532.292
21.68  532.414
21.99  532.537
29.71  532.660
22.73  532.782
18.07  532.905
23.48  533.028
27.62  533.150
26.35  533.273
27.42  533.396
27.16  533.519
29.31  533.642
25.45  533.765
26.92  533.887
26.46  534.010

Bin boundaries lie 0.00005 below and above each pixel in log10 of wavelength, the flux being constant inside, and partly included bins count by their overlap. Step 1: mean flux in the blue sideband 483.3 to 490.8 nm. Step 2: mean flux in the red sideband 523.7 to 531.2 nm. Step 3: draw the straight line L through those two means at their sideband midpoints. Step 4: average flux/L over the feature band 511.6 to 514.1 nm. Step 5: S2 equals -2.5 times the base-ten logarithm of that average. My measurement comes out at 0.30 mag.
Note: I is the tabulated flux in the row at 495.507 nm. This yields 23.96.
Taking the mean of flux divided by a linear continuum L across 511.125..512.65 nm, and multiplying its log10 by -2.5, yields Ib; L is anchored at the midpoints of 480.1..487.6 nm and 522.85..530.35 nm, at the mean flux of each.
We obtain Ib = 0.27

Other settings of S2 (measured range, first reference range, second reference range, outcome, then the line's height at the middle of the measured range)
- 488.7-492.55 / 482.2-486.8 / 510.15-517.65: -0.07 mag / 22.7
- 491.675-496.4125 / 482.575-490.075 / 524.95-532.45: 0.03 mag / 24.3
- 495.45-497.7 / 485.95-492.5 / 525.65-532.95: 0.03 mag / 24.4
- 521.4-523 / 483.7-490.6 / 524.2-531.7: 0.01 mag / 25.6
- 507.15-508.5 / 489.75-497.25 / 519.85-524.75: 0.23 mag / 23.9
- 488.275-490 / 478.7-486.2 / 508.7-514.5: -0.07 mag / 23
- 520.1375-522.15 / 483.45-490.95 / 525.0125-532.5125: 0.22 mag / 25.5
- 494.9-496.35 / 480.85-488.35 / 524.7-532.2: 0.04 mag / 24.5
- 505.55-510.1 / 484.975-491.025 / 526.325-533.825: 0.23 mag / 25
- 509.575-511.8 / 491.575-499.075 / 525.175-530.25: 0.25 mag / 24.2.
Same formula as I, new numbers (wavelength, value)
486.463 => 23.59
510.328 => 22.29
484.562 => 21.4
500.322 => 26.77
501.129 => 23.35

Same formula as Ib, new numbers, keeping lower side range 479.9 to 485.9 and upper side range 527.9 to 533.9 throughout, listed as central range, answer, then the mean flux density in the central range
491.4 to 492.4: 0.10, 22.7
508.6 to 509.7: 0.28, 19.8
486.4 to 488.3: 0.04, 23.7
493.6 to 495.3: 0.03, 24.3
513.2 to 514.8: 0.31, 19.5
